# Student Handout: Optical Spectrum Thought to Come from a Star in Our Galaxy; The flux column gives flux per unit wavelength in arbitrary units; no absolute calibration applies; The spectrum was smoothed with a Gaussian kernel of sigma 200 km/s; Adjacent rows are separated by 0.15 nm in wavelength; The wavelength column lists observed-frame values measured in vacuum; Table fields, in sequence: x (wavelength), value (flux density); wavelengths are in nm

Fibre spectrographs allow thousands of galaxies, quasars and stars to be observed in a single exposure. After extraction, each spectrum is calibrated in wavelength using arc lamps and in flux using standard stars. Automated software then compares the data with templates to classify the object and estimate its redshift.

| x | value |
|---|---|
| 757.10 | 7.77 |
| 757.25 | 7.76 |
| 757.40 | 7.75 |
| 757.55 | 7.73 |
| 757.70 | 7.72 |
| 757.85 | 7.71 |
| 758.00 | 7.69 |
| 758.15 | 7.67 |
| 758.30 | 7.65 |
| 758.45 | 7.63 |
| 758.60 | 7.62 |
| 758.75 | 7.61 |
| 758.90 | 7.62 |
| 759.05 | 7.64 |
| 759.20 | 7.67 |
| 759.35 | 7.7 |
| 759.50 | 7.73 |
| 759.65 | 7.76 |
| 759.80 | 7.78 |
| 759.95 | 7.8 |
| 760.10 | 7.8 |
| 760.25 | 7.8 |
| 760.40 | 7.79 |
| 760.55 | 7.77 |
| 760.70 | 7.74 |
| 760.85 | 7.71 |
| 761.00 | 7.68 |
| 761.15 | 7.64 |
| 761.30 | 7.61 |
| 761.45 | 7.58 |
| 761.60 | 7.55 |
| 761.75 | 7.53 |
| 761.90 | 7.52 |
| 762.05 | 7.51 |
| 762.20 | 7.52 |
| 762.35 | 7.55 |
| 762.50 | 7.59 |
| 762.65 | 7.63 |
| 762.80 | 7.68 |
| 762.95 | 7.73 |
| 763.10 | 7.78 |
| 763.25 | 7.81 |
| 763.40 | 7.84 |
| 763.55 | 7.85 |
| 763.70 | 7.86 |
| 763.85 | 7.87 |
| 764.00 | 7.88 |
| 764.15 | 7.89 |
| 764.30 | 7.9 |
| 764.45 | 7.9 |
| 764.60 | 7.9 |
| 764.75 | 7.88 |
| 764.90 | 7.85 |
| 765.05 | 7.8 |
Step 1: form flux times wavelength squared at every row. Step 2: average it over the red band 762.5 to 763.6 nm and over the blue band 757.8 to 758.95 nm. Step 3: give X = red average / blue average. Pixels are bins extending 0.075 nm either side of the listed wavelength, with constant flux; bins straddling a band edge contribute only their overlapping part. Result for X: 1.03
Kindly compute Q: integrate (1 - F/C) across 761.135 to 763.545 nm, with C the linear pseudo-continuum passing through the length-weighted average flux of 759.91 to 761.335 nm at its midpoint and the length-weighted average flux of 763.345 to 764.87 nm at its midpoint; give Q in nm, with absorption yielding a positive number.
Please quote 0.05 nm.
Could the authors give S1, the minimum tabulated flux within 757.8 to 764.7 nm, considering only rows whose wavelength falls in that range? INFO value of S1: 7.51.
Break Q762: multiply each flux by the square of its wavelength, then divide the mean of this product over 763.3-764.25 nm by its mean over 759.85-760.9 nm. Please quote 1.02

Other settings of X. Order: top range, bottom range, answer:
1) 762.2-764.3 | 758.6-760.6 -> 1.01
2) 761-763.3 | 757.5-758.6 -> 1.00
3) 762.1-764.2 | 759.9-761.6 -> 1.01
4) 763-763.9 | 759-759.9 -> 1.03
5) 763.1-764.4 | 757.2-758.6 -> 1.04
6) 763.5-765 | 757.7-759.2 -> 1.05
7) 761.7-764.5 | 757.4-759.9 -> 1.02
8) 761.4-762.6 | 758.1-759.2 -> 1.00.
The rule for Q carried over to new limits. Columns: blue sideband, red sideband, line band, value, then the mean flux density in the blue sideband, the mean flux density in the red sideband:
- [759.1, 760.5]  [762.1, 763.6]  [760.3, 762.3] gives 0.03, 7.76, 7.69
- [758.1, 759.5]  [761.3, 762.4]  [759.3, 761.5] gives -0.04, 7.65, 7.54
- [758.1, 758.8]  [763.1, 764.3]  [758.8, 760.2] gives -0.01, 7.64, 7.86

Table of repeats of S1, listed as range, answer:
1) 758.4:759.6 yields 7.61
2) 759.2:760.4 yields 7.67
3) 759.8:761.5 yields 7.58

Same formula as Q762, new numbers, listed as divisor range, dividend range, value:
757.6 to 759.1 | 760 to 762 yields 1.01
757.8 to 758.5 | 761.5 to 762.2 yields 0.99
